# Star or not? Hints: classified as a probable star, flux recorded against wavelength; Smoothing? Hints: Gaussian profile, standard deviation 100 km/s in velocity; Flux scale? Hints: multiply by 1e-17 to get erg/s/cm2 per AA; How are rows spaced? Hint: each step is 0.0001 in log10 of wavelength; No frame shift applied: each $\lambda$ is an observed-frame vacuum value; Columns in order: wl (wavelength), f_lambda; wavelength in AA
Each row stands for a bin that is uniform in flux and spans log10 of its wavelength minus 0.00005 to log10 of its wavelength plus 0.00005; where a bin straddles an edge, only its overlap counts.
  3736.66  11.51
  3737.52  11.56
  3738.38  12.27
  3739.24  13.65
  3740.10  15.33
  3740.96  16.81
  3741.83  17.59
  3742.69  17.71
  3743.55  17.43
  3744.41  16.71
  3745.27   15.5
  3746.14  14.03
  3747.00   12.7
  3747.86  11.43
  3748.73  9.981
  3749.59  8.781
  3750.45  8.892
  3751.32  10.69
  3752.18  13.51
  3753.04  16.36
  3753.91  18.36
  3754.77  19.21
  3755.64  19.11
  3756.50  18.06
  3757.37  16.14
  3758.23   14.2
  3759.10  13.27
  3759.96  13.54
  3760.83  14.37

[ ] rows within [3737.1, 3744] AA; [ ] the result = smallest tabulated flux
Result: 11.56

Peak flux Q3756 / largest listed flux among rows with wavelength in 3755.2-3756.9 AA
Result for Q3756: 19.11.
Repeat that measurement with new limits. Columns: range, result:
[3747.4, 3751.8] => 11.43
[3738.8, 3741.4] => 16.81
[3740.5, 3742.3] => 17.59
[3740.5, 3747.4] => 17.71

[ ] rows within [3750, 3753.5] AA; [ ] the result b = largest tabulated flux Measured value 16.36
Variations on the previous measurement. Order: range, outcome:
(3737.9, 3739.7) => 13.65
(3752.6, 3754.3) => 18.36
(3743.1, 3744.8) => 17.43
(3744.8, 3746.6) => 15.5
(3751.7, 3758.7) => 19.21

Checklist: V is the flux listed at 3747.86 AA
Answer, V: 11.43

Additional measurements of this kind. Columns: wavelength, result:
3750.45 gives 8.892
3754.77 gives 19.21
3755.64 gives 19.11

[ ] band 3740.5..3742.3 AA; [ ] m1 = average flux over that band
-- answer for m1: 17.1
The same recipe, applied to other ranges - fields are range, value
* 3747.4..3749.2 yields 10.7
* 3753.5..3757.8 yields 18.2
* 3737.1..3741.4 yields 13.9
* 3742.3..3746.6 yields 16.2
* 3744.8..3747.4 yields 14.1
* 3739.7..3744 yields 17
